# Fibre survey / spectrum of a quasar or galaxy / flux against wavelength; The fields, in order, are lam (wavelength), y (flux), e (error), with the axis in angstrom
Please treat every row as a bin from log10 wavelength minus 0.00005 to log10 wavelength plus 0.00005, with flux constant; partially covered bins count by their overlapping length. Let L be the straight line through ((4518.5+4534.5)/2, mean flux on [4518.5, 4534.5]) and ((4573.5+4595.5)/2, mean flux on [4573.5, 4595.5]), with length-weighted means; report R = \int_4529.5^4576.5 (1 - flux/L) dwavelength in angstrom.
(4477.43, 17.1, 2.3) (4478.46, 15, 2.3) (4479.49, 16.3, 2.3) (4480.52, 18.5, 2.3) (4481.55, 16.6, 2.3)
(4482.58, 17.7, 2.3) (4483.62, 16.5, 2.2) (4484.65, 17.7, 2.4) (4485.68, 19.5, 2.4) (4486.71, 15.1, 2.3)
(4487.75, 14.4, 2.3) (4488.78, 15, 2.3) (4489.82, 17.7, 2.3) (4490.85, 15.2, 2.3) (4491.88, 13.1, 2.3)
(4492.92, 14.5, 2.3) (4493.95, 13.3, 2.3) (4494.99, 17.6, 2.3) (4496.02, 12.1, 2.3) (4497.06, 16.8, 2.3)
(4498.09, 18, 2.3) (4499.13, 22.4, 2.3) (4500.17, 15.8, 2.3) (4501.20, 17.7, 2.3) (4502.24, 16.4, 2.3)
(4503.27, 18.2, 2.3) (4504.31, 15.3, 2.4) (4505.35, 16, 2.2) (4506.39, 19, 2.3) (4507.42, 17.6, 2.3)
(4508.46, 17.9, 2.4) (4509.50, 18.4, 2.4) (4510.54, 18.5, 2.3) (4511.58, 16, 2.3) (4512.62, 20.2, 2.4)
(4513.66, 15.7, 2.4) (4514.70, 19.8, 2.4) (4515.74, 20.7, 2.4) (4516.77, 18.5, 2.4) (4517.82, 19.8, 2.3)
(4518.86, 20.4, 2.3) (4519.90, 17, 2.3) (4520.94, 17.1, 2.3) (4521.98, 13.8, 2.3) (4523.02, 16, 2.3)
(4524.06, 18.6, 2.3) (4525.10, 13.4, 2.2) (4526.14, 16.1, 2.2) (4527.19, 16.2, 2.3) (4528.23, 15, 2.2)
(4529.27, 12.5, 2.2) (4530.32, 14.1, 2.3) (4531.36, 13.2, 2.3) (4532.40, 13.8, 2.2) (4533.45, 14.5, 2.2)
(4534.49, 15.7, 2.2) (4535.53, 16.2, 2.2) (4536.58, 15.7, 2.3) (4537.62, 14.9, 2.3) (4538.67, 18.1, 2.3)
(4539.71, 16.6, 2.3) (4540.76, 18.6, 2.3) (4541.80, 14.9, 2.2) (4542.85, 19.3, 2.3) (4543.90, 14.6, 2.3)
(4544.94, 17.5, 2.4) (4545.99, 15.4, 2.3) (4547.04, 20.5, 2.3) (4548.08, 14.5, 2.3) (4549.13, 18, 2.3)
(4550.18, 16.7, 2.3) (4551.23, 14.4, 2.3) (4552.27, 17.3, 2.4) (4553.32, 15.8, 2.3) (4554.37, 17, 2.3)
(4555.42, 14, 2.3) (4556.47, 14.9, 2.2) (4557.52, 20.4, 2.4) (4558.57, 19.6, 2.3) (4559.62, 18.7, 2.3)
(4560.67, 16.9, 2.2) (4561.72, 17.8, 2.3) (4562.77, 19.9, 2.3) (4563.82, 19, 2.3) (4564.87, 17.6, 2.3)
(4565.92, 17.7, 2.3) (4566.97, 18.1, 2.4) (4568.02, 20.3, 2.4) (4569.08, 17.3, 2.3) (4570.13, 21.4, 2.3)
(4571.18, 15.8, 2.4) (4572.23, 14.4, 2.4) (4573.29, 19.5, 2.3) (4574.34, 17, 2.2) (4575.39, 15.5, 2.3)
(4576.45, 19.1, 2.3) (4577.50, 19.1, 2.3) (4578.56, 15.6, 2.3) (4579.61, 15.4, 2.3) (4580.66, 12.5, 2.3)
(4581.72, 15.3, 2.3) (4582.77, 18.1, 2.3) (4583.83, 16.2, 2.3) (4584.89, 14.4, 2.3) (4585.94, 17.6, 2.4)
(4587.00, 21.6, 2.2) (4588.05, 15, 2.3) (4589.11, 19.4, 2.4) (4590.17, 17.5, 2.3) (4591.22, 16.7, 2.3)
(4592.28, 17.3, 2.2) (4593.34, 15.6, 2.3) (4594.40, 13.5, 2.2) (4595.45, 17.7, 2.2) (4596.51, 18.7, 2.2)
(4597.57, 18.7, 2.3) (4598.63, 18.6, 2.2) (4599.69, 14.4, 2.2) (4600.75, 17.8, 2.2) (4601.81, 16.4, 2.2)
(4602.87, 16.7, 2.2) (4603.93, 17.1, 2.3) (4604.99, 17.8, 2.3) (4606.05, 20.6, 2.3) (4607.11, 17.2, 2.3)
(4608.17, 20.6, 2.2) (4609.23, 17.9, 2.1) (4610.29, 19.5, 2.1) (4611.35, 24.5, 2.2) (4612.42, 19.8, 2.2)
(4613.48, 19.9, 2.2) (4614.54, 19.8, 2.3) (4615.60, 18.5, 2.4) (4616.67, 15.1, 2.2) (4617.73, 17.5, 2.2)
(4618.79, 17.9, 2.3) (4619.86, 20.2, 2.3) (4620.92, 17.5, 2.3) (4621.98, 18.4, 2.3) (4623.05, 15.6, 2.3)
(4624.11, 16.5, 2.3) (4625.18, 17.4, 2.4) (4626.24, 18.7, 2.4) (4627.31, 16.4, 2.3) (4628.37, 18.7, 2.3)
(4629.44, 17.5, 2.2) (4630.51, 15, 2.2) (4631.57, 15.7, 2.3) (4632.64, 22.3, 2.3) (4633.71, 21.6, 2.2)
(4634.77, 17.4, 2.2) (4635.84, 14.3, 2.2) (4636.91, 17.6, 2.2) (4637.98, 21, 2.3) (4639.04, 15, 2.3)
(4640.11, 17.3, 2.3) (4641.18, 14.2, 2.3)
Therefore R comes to -2.6 angstrom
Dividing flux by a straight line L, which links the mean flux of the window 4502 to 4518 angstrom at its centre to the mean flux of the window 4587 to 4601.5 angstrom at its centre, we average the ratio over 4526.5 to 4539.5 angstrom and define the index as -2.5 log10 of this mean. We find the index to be 0.180 mag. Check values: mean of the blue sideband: 18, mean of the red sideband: 17.2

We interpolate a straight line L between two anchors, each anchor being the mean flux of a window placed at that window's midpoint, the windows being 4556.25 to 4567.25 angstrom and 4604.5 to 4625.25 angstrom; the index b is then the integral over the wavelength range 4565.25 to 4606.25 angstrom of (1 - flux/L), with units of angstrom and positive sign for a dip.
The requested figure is 2.8 angstrom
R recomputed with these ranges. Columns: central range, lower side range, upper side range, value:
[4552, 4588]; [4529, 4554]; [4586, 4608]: -1.3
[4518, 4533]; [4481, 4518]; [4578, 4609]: 1.3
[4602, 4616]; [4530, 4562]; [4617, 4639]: -1.4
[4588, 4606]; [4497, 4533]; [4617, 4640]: 0.4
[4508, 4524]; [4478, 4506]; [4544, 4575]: -1.2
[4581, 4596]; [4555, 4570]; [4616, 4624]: 0.9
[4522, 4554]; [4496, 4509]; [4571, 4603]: 2.3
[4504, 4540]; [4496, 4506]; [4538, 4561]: 0.9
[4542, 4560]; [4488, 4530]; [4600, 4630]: 0.5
